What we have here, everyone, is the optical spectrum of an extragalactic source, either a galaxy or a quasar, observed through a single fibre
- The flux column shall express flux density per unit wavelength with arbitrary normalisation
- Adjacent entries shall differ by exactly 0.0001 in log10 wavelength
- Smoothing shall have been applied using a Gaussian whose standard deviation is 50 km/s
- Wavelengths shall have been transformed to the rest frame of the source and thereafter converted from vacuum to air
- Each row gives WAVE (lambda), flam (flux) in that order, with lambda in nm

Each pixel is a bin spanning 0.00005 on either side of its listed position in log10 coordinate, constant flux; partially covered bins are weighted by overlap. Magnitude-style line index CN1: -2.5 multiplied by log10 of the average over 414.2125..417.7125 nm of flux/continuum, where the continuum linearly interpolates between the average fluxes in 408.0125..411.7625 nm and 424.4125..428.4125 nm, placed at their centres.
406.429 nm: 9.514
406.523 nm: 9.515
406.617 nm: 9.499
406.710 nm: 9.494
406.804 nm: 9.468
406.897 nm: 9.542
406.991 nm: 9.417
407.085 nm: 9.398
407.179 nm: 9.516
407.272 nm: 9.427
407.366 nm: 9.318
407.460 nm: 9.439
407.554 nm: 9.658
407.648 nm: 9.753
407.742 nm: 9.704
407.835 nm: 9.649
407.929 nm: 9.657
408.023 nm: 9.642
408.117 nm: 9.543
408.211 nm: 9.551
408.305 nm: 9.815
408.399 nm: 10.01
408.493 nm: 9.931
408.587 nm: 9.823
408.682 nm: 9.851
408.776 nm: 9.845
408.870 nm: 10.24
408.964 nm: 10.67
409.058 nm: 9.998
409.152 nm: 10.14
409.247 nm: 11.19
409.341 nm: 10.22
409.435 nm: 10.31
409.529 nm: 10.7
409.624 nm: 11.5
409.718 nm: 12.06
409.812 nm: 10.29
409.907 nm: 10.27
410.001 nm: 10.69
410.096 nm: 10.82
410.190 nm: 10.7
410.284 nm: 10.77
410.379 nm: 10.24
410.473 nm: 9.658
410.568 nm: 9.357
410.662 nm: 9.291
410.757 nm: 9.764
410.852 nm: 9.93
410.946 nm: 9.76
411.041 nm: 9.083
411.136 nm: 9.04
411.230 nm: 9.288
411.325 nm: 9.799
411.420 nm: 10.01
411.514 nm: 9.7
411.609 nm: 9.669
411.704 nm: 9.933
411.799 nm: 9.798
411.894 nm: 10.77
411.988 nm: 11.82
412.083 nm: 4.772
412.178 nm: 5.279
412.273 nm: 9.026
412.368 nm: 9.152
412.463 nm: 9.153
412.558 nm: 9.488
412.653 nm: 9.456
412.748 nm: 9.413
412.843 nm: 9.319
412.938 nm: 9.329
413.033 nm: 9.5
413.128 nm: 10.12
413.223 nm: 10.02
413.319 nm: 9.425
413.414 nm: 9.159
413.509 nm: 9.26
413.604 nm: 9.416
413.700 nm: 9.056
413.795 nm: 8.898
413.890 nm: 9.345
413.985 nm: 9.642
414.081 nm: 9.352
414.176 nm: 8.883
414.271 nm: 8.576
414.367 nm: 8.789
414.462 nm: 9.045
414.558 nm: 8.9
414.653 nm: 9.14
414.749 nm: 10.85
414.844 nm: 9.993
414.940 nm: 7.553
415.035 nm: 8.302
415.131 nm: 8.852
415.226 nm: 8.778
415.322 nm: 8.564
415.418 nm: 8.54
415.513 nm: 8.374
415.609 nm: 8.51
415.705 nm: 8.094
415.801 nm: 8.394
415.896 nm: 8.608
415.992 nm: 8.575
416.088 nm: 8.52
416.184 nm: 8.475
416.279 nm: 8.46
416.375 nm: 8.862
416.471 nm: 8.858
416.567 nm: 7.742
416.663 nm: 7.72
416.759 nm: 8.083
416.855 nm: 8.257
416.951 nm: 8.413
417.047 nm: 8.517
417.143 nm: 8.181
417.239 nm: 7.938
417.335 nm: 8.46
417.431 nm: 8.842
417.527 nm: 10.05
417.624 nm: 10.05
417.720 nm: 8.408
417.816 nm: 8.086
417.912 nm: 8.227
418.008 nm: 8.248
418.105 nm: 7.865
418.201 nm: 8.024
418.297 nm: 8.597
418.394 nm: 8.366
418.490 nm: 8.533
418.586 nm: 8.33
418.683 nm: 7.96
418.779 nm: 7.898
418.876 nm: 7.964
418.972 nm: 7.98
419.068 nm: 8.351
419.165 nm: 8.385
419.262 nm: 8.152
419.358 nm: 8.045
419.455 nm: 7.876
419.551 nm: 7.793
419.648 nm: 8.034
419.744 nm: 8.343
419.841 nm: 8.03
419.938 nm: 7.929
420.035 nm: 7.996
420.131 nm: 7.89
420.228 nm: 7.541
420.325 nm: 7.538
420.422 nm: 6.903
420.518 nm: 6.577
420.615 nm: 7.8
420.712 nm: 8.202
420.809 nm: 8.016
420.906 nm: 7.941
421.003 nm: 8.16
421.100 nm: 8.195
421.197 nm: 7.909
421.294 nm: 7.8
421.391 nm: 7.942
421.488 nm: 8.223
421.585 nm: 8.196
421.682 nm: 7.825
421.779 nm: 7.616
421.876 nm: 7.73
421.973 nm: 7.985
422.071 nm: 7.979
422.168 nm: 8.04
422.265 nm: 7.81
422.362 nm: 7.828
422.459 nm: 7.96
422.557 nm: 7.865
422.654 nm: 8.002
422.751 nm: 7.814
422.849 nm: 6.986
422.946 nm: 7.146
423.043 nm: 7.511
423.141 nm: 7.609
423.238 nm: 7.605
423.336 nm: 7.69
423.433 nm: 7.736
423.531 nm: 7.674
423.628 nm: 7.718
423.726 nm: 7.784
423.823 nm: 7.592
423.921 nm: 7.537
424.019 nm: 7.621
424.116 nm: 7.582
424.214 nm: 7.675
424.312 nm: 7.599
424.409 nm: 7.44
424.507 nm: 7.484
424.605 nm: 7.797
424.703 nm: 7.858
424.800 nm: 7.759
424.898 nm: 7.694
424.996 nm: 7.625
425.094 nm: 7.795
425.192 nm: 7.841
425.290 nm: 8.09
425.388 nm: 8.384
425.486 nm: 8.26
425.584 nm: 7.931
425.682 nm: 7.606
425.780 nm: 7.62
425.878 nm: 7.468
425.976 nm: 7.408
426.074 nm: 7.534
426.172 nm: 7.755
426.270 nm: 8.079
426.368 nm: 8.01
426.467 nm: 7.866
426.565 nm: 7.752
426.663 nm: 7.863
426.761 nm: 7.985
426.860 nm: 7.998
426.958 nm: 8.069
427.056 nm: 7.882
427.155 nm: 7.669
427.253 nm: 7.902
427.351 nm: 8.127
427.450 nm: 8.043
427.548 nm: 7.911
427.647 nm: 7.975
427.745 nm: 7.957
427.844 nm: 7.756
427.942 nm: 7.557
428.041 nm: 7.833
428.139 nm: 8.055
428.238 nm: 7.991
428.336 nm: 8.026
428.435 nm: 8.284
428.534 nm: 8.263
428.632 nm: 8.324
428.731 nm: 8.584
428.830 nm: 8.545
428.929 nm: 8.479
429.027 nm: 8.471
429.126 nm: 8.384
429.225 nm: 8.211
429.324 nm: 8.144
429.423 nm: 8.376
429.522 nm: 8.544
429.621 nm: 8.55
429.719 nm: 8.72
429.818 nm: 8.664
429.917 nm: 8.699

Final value 0.073 mag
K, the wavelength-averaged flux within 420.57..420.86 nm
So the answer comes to 8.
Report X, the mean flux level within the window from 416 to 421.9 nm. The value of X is 8.15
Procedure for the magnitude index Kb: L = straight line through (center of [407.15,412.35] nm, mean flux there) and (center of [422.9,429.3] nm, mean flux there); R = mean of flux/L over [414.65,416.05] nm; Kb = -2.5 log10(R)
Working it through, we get 0.05 mag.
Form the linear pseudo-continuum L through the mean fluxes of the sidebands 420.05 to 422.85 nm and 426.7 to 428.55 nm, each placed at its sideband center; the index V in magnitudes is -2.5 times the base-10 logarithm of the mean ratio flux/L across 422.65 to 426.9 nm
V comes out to 0.024 mag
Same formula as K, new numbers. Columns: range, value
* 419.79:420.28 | 7.87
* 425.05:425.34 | 7.91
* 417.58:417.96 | 8.69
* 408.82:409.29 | 10.4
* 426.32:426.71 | 7.86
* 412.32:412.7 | 9.31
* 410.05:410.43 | 10.6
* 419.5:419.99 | 8.02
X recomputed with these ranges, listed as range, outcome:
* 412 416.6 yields 8.86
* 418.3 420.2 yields 8.1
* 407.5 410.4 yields 10.2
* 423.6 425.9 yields 7.74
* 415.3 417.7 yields 8.52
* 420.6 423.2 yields 7.85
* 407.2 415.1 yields 9.63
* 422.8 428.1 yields 7.75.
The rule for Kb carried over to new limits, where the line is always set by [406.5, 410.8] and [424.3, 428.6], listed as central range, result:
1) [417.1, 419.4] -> 0.059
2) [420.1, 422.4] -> 0.089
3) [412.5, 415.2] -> 0.014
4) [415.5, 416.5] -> 0.073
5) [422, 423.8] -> 0.078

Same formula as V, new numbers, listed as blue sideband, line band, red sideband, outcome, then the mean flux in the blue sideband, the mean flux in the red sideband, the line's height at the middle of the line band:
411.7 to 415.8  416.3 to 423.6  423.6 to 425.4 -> 0.03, 9.04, 7.71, 8.28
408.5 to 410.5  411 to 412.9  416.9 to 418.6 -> 0.08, 10.5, 8.51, 9.89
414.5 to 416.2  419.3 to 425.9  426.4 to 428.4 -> 0.06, 8.73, 7.91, 8.24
